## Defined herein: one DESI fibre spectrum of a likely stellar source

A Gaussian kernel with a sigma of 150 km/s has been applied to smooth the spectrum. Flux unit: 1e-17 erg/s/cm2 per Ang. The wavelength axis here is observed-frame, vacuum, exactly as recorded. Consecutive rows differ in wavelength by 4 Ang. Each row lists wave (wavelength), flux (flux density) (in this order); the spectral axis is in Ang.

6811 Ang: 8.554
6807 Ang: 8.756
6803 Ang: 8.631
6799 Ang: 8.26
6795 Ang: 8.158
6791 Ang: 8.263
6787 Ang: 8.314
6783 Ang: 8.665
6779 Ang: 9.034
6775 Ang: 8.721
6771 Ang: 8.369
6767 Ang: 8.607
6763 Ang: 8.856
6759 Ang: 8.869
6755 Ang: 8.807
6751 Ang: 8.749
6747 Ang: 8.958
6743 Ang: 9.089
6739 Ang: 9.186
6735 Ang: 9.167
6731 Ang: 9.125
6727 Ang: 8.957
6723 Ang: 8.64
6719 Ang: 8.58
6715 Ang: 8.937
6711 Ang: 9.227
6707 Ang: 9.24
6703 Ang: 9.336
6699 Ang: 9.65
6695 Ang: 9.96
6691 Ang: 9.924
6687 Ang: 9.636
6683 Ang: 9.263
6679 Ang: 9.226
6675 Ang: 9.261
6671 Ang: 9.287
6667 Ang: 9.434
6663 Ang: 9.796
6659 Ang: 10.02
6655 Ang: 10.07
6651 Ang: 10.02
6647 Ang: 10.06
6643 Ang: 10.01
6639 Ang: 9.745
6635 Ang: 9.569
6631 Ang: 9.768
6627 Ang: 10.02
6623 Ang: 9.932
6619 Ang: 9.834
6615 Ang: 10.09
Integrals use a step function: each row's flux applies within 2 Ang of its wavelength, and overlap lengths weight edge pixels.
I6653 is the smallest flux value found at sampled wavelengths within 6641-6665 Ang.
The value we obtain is 9.796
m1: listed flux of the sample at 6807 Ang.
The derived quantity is 8.756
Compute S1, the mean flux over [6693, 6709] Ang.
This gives 9.55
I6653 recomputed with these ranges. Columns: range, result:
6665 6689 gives 9.226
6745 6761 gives 8.749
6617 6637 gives 9.569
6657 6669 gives 9.434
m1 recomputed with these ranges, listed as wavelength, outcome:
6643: 10.01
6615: 10.09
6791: 8.263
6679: 9.226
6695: 9.96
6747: 8.958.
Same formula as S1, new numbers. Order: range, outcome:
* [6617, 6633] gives 9.89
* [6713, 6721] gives 8.76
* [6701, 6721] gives 9.06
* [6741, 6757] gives 8.9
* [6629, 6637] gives 9.67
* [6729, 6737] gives 9.15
